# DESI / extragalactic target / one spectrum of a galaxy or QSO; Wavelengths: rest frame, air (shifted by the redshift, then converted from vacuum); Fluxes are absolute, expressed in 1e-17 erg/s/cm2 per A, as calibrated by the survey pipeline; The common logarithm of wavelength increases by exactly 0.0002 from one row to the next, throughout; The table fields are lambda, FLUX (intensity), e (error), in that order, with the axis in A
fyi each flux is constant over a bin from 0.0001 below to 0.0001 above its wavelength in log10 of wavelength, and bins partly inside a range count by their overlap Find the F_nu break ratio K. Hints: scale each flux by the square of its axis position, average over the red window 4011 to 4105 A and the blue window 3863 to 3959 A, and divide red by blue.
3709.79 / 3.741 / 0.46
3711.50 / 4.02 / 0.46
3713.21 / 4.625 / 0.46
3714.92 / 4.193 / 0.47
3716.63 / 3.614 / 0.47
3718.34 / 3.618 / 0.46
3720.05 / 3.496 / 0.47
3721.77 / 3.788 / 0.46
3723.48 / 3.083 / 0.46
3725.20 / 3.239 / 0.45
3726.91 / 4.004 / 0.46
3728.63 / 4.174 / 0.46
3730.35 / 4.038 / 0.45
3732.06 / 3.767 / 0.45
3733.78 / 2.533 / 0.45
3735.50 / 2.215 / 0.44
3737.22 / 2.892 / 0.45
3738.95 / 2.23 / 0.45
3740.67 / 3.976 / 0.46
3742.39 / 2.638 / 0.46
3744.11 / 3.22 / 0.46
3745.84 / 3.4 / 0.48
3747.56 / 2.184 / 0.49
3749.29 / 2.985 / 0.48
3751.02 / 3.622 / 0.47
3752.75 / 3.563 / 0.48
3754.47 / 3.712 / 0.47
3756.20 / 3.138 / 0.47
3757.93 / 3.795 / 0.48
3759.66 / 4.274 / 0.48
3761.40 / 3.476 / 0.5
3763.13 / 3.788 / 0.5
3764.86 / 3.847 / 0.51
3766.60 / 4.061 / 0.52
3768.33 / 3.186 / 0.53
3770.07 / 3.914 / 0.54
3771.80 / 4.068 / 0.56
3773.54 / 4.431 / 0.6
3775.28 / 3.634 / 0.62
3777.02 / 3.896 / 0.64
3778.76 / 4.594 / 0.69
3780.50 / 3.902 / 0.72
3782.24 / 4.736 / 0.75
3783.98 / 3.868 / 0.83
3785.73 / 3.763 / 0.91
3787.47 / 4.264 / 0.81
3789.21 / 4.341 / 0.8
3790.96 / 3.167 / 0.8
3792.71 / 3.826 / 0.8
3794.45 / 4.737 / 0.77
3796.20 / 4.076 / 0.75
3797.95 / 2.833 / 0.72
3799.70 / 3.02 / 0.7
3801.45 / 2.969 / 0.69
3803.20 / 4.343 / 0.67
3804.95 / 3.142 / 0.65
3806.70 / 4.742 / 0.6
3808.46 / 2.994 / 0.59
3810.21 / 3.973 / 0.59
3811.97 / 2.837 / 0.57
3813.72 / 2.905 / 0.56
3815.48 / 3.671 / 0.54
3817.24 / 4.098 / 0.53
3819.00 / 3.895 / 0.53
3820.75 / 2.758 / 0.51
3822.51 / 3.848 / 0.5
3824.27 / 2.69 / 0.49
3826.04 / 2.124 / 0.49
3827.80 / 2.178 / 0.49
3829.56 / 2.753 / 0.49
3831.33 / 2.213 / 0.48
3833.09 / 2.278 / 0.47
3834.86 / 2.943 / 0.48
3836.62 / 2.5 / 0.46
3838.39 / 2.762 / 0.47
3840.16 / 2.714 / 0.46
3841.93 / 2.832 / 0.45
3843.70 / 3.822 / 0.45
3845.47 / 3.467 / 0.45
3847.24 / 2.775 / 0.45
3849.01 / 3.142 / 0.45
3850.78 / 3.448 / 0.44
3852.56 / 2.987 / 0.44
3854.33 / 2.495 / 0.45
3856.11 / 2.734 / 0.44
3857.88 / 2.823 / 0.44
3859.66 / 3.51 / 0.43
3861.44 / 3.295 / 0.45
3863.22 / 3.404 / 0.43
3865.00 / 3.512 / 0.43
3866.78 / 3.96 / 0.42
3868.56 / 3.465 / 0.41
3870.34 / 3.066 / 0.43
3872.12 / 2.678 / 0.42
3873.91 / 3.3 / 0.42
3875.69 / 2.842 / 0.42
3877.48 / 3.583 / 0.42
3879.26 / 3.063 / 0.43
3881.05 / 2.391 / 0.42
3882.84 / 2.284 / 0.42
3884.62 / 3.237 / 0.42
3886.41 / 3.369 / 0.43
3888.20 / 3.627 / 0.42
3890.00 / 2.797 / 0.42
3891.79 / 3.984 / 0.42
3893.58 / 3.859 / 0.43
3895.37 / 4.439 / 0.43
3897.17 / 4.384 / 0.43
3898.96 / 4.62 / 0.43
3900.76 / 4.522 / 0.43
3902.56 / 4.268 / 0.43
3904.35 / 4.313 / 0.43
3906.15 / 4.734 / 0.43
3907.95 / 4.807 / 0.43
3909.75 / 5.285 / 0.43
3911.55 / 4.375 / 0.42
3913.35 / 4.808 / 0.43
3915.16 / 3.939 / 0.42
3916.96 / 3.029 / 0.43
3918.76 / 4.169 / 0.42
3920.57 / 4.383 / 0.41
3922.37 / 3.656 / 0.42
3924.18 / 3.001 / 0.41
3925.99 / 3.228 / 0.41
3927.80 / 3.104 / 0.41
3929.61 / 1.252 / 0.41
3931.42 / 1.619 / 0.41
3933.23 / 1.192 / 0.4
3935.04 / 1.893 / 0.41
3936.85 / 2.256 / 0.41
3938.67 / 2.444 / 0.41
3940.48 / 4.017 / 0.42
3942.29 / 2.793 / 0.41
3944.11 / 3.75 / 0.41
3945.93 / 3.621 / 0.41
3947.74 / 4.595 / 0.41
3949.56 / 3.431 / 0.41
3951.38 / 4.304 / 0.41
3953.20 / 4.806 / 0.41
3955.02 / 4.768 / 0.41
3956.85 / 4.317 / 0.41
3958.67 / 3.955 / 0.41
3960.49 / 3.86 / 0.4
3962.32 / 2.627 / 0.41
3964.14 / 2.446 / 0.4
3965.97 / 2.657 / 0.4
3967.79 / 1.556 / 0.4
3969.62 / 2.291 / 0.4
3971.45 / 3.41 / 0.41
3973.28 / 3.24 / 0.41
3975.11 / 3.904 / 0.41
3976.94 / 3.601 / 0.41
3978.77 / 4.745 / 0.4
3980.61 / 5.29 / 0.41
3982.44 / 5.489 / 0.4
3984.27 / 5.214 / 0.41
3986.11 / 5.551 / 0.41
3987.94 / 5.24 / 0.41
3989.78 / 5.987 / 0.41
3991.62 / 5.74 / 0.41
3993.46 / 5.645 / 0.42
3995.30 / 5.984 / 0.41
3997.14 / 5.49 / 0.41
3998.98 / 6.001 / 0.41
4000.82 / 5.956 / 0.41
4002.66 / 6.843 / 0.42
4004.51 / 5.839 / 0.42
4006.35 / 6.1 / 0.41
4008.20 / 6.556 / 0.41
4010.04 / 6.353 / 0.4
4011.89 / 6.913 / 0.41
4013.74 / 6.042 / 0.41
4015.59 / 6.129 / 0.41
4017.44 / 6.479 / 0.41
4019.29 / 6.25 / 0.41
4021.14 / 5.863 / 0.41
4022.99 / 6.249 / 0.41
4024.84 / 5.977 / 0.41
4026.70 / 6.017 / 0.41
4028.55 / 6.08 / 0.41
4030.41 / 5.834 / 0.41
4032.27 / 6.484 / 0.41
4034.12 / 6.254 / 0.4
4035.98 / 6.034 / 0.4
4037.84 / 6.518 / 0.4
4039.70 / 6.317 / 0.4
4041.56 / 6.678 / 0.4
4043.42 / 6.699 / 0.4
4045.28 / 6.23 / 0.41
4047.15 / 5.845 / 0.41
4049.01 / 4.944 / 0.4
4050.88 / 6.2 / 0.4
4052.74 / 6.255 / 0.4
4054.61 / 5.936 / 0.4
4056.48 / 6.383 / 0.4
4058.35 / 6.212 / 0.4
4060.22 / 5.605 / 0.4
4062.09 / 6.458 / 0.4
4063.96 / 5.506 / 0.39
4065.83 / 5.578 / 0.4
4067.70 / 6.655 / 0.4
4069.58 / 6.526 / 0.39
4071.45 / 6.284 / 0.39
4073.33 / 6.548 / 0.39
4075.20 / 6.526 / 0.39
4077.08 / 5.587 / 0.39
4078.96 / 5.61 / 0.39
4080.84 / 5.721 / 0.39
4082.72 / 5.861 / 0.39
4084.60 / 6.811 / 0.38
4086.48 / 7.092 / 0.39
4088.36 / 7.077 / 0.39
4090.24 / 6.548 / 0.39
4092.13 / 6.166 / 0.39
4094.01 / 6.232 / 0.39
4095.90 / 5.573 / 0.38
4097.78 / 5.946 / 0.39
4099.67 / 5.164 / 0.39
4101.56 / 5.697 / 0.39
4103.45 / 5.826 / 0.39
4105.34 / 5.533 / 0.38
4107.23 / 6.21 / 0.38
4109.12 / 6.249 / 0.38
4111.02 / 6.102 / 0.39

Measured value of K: 1.9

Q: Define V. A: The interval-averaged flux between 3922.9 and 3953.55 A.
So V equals 2.99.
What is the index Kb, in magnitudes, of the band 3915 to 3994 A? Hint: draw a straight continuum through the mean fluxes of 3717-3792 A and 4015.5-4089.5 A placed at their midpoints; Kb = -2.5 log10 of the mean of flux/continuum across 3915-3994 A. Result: 0.41 mag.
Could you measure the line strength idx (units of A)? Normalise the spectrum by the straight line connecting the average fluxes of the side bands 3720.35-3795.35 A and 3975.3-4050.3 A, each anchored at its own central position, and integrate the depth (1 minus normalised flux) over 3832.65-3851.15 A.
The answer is 6.0 A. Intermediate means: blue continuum 3.63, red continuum 5.92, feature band 2.98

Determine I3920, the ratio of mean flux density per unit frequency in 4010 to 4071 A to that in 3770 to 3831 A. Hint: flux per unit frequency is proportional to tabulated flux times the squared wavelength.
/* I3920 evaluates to 1.93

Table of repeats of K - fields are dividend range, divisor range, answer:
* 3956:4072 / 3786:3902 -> 1.81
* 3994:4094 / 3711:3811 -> 1.96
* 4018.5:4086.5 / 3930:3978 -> 2.02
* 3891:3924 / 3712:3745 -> 1.37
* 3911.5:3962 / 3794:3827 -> 1.06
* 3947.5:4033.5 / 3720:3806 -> 1.59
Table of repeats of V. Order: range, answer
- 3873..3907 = 3.66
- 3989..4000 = 5.81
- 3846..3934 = 3.45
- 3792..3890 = 3.17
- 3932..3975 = 3.23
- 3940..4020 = 4.77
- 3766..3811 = 3.86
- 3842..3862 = 3.12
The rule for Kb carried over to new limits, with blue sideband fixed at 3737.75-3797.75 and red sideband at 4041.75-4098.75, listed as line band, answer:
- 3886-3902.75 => 0.19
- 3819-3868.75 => 0.40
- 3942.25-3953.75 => 0.29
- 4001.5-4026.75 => -0.10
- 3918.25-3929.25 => 0.39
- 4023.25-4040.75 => -0.06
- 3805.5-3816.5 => 0.15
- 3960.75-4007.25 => 0.18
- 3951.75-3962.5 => 0.25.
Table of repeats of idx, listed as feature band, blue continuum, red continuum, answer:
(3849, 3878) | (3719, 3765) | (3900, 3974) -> 2.10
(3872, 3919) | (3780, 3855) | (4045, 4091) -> 4.46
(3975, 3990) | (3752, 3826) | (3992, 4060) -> 1.81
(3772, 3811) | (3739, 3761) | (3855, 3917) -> -5.00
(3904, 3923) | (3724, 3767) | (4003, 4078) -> 2.46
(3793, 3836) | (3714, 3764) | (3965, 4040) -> 7.84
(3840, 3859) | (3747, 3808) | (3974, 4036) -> 5.93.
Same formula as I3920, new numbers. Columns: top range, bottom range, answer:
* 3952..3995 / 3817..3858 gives 1.55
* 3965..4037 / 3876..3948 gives 1.62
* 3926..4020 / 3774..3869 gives 1.41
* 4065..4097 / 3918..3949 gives 2.25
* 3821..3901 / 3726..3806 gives 0.92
